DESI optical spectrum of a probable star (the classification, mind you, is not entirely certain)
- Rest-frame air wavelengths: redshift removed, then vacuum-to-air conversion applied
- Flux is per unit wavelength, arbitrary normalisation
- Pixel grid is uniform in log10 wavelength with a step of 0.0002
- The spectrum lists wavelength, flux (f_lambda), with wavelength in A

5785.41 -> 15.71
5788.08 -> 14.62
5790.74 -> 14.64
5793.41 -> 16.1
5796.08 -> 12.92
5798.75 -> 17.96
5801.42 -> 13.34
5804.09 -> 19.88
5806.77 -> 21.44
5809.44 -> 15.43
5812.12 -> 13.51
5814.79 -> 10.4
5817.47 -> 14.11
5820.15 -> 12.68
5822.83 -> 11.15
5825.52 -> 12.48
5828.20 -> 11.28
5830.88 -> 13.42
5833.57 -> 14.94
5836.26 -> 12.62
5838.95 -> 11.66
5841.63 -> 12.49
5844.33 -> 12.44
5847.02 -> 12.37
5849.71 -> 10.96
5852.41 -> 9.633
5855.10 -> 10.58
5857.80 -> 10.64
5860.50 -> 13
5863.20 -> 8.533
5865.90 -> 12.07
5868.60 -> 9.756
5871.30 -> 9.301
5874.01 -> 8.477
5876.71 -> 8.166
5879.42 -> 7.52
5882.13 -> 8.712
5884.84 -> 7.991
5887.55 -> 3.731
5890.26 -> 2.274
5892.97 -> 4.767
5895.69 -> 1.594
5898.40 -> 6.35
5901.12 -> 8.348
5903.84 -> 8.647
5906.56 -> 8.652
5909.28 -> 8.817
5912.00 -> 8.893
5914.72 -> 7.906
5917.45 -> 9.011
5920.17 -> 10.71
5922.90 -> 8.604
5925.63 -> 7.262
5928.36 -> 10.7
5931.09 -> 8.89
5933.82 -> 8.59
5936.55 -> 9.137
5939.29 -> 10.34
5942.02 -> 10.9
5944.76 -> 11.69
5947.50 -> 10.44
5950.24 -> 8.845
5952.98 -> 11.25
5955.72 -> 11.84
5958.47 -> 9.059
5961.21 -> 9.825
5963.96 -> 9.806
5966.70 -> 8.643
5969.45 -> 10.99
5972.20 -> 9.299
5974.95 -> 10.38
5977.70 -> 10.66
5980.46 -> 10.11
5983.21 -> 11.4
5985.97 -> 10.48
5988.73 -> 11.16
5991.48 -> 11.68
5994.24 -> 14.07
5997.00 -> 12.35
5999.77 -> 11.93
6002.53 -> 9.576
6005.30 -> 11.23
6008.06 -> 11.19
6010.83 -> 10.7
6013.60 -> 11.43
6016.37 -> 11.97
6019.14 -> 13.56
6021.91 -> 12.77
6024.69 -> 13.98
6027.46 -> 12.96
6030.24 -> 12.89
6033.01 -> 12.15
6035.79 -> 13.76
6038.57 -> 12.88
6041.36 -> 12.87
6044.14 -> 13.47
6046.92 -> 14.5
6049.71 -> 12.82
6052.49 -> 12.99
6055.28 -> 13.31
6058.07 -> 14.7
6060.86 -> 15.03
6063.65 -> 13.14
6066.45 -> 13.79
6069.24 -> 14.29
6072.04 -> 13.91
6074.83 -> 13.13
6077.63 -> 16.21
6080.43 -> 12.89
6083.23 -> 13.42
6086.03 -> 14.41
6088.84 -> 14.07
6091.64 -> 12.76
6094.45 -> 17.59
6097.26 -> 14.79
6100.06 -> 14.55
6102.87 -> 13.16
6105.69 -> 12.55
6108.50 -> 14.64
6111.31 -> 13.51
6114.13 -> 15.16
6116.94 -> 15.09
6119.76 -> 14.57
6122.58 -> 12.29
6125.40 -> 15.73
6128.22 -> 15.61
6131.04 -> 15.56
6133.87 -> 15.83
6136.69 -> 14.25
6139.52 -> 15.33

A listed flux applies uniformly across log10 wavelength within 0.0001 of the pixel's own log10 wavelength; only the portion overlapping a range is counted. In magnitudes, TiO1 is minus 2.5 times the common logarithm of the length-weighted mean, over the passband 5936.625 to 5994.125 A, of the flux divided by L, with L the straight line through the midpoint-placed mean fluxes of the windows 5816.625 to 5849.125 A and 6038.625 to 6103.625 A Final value 0.26 mag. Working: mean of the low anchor 12.6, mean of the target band 10.5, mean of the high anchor 14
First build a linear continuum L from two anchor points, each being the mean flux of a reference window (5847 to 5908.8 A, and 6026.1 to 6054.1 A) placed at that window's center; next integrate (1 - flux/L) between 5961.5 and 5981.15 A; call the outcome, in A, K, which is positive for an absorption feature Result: 2.0 A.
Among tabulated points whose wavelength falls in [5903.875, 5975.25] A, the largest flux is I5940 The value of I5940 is 11.84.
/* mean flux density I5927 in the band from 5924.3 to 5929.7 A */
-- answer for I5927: 8.98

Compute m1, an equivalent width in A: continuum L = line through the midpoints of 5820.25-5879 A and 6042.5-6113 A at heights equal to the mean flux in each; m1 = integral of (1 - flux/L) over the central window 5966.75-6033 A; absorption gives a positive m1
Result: 7.6 A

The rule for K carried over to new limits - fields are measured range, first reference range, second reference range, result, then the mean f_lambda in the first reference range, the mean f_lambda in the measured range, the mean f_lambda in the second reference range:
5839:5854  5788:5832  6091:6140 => 3.00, 14.4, 11.6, 14.6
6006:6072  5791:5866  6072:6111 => 4.06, 13.2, 13.1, 14.1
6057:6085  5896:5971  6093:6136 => -1.36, 9.31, 14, 14.7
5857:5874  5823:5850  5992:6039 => 2.81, 12.5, 10.4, 12.3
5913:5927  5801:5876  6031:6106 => 4.56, 12.4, 8.7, 13.8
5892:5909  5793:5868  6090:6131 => 8.66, 13.1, 6.58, 14.5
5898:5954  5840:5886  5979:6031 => 8.47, 10.2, 9.28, 11.9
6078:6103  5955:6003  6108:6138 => -0.84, 10.7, 14.3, 14.8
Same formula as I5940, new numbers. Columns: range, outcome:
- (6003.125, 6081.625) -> 16.21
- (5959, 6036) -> 14.07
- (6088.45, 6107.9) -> 17.59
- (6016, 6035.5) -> 13.98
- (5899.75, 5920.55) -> 10.71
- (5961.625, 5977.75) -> 10.99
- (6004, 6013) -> 11.23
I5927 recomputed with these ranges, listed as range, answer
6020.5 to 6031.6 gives 13.1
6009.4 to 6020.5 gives 11.9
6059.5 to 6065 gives 14.1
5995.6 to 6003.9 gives 11.3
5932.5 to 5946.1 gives 10.1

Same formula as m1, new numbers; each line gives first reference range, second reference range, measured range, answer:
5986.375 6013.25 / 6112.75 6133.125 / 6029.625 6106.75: -2.5 A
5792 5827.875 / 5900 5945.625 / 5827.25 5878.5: 6.0 A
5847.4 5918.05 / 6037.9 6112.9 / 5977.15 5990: 0.5 A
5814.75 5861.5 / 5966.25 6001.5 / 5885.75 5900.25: 9.5 A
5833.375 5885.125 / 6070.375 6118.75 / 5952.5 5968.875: 2.8 A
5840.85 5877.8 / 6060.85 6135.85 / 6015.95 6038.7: 0.3 A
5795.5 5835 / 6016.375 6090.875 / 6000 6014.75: 3.0 A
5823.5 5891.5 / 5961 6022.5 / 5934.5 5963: 1.4 A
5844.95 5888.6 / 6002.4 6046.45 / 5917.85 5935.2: 2.5 A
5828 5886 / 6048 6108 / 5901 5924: 5.4 A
